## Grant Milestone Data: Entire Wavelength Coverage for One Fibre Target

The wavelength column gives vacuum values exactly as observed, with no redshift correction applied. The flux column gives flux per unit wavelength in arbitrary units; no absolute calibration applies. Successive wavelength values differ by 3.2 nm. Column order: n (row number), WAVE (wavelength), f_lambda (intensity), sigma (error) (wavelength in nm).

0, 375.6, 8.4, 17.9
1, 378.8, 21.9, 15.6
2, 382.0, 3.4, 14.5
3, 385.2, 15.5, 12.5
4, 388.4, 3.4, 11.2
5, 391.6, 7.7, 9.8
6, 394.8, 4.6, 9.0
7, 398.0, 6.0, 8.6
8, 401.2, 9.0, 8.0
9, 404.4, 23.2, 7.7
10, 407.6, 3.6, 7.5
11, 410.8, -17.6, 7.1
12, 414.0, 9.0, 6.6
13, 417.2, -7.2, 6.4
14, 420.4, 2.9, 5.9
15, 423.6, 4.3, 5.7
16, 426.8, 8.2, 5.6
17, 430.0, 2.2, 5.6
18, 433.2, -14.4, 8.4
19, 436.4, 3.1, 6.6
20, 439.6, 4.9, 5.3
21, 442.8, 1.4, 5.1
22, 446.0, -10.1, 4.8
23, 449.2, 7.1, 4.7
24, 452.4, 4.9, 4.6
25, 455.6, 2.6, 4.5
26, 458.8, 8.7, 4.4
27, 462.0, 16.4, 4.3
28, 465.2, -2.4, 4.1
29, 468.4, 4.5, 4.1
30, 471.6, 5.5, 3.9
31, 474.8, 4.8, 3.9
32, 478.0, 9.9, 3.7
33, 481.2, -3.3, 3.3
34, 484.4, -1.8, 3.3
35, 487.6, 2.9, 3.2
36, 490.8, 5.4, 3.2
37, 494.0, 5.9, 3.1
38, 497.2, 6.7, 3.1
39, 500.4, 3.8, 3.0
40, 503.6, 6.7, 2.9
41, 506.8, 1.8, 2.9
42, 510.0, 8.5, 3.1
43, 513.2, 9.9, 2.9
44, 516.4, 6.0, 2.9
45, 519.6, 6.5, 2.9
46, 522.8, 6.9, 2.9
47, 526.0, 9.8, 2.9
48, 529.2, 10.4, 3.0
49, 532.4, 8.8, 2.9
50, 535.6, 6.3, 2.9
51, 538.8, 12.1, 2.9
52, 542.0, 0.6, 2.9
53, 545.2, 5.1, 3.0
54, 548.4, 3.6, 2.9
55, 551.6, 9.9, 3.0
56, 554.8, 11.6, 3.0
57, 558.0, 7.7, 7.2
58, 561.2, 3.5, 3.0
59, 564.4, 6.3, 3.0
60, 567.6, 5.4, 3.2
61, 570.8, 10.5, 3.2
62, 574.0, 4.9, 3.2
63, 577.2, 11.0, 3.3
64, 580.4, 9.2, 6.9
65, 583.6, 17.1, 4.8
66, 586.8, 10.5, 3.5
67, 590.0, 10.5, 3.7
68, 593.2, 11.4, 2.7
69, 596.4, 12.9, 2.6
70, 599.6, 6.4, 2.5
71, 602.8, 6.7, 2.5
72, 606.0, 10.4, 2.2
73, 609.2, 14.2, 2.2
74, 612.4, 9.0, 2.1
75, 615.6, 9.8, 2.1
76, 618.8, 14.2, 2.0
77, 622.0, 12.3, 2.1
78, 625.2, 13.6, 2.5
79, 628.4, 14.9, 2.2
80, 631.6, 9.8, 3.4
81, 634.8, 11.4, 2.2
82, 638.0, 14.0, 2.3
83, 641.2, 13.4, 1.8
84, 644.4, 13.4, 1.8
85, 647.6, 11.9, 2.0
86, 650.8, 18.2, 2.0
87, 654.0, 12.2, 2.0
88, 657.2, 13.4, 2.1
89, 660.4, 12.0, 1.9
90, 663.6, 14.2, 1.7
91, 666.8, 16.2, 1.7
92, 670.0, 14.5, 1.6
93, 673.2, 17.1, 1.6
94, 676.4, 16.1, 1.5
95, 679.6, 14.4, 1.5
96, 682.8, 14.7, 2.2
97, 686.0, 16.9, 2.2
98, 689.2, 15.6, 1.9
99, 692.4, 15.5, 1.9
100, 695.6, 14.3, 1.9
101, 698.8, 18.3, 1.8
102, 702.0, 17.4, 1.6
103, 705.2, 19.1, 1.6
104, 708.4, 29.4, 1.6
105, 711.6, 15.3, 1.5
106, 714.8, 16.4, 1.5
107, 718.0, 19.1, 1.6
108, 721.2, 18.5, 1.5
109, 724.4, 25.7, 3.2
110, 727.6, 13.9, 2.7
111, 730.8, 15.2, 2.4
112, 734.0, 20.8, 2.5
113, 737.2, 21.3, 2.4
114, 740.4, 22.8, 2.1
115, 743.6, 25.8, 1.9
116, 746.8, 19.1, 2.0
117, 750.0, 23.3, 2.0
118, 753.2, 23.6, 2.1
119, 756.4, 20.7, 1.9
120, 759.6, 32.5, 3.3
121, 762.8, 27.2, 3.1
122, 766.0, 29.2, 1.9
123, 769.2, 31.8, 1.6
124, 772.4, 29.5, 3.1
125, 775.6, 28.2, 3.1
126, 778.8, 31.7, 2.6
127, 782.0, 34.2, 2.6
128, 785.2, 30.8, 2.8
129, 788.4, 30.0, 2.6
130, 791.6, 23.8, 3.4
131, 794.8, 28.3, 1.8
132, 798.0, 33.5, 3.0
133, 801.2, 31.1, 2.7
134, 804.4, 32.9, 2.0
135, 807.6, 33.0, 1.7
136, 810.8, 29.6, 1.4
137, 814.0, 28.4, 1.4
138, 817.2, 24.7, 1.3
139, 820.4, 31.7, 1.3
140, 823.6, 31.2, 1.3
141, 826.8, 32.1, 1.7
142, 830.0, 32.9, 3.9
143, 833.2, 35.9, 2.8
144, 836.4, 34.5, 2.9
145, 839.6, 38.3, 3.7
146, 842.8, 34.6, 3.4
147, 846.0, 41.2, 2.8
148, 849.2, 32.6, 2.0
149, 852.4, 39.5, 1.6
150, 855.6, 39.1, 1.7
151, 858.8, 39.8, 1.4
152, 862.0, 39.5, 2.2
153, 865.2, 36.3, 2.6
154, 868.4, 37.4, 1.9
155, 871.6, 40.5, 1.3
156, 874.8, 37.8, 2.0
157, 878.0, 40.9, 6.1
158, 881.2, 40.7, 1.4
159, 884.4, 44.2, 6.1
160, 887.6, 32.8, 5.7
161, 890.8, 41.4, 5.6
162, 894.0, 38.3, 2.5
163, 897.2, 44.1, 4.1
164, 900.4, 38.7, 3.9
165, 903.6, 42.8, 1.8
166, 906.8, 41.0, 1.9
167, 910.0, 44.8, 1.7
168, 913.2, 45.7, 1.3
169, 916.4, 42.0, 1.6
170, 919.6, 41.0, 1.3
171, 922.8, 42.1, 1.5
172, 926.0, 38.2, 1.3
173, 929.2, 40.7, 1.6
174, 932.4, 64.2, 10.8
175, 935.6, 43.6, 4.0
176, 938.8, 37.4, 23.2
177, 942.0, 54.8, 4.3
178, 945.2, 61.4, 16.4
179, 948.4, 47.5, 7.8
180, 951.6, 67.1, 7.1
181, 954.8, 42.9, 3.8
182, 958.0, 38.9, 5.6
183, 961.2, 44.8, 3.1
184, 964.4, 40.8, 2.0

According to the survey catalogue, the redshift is 0.900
